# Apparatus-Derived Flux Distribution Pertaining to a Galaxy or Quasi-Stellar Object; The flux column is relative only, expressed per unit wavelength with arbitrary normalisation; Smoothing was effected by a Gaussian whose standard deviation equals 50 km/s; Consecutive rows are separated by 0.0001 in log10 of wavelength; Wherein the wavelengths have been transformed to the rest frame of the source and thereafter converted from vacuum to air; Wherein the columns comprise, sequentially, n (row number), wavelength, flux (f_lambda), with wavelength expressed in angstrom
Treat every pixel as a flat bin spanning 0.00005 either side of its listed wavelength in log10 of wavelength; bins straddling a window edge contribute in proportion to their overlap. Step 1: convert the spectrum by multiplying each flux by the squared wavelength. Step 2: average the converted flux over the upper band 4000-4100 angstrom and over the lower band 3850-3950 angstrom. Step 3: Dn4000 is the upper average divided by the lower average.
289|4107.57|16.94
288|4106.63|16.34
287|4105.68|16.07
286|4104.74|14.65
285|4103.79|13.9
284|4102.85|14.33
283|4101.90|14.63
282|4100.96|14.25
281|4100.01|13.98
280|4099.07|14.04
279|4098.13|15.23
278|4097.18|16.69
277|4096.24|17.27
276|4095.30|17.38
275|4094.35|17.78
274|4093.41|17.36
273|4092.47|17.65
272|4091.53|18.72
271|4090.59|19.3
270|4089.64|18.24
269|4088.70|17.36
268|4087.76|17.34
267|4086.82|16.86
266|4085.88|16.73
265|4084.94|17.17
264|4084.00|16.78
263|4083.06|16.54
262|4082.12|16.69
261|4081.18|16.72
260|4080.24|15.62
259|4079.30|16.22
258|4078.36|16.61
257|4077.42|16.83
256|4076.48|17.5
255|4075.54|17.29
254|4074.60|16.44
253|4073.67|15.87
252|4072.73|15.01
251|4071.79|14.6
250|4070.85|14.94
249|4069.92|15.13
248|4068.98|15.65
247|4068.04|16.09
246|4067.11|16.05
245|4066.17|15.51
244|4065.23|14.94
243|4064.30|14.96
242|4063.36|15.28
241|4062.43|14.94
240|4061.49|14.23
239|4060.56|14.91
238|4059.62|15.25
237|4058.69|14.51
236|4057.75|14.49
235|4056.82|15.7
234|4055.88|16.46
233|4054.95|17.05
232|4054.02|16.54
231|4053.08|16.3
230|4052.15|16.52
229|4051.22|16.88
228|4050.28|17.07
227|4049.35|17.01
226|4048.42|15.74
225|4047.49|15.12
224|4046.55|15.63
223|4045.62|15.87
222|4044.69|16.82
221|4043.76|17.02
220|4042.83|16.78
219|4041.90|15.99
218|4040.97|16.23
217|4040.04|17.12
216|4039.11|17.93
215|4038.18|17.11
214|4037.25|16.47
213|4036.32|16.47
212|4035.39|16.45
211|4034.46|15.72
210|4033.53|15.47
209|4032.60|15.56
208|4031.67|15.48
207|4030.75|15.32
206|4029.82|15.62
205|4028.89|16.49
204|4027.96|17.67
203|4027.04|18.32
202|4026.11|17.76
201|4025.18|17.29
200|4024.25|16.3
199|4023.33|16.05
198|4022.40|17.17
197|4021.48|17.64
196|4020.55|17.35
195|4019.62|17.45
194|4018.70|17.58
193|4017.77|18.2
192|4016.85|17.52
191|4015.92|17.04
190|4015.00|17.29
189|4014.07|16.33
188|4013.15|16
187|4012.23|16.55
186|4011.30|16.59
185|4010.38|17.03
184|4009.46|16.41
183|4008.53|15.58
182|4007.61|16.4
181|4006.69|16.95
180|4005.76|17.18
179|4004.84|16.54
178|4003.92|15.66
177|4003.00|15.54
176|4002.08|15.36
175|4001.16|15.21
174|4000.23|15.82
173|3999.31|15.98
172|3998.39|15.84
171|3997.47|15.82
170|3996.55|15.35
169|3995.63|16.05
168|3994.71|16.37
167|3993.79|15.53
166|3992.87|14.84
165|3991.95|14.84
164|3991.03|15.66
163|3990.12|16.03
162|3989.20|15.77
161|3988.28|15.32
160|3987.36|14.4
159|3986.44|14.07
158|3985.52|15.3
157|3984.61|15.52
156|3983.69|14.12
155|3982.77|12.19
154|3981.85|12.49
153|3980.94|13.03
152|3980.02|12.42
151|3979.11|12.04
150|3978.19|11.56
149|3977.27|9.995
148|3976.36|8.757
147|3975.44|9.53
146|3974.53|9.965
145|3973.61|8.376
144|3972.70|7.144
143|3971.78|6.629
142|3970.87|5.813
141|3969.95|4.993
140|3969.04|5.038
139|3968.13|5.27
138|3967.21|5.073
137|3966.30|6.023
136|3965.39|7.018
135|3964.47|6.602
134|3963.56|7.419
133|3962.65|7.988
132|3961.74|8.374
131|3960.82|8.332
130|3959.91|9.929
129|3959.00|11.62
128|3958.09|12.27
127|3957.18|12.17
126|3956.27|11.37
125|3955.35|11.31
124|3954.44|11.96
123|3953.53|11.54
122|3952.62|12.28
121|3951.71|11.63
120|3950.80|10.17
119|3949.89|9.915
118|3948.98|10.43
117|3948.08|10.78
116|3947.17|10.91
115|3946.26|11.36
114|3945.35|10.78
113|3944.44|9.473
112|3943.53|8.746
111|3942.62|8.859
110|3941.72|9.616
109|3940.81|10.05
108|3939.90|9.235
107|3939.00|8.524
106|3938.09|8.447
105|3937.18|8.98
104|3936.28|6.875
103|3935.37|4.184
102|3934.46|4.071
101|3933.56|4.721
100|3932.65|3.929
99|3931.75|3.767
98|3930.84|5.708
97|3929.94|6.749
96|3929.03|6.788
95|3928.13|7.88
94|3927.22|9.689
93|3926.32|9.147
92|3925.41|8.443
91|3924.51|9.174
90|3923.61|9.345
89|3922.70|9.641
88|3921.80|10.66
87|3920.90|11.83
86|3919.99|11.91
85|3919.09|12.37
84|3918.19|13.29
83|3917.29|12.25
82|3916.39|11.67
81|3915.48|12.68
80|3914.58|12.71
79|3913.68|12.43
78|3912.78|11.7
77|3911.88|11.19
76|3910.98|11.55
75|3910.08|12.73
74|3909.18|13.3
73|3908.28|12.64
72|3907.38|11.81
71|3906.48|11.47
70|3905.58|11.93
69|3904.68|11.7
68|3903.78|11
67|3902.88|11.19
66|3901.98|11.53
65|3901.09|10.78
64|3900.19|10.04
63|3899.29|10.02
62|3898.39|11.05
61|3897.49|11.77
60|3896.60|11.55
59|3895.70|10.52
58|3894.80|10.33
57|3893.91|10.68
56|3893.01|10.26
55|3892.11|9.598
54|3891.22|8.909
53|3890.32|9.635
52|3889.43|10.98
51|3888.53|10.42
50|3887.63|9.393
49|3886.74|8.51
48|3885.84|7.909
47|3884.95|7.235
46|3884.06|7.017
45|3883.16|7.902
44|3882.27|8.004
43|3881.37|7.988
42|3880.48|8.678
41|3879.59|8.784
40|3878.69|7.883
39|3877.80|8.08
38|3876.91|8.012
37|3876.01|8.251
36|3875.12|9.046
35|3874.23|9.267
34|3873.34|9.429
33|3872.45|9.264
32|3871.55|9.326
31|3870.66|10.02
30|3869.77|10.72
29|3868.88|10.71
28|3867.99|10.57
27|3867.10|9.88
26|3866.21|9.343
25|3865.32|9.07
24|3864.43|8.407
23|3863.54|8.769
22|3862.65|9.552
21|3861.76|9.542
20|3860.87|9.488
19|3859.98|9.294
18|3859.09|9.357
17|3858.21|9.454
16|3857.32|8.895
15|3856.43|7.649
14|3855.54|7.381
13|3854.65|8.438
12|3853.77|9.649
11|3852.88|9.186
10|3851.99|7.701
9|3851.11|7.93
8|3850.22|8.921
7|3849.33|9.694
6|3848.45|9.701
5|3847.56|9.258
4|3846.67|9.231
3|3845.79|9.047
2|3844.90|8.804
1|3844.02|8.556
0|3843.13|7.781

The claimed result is 1.9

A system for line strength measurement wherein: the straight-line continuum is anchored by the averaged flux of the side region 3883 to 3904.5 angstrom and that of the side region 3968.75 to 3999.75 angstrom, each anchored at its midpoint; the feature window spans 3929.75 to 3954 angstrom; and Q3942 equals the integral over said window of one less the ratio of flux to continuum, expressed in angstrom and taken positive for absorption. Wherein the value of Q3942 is 6.0 angstrom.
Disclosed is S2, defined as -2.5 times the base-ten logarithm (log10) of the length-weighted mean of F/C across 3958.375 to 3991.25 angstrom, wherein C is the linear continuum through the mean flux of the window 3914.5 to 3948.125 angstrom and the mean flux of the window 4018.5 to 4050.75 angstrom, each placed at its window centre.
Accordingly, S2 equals 0.20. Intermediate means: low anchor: 9.02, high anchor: 16.6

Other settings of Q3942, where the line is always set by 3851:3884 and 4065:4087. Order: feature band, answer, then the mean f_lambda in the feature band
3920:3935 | 4.46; 7.7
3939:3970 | 6.49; 9.41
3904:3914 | -1.58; 12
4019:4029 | -2.02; 17.3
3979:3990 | -0.86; 14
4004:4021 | -3.53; 16.9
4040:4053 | -1.08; 16.4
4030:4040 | -1.00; 16.2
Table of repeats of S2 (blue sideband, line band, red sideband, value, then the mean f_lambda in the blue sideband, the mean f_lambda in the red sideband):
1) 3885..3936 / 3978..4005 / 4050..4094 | -0.13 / 9.98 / 16.3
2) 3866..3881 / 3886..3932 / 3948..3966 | -0.10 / 9.24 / 10.1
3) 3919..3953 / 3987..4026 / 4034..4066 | -0.22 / 8.83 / 16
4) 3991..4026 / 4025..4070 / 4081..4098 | 0.05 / 16.4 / 17.3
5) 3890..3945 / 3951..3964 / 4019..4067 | 0.13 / 9.88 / 16.2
